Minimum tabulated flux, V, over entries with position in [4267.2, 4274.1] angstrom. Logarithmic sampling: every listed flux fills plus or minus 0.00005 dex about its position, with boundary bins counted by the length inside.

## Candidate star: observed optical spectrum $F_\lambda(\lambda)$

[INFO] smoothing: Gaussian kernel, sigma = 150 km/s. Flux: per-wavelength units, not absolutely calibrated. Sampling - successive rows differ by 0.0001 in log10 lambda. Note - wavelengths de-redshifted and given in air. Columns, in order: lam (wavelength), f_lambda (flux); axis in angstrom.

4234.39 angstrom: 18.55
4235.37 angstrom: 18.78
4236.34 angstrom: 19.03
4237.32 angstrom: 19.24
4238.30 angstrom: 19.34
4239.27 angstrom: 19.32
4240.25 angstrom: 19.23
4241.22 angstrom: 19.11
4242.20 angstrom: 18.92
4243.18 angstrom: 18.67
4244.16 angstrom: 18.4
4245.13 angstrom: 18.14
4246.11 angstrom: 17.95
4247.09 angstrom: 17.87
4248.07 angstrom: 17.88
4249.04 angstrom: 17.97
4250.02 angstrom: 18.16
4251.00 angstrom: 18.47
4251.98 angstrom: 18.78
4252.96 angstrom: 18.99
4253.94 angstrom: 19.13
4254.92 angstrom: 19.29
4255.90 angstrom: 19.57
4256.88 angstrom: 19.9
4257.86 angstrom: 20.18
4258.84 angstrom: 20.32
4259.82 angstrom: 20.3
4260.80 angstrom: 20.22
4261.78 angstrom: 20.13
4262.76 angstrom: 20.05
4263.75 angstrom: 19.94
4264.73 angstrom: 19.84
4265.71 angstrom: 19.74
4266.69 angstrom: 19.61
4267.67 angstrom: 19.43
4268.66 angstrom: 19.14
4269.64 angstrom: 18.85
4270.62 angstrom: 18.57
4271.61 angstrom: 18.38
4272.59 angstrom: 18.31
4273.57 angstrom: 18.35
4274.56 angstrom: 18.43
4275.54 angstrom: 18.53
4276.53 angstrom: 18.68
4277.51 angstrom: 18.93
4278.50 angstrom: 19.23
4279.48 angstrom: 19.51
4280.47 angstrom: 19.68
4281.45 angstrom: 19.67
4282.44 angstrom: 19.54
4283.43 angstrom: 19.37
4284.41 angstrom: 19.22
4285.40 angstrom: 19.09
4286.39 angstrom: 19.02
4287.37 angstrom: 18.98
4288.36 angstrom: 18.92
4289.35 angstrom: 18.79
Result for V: 18.31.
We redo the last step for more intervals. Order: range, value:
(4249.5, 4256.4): 18.16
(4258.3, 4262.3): 20.13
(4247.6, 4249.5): 17.88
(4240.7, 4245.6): 18.14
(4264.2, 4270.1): 18.85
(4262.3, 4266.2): 19.74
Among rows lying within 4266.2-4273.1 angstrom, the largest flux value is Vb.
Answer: 19.61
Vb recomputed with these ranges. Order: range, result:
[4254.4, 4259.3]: 20.32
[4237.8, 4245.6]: 19.34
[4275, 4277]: 18.68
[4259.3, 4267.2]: 20.3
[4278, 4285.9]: 19.68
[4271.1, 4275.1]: 18.43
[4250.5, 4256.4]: 19.57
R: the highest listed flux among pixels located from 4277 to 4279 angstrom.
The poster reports 19.23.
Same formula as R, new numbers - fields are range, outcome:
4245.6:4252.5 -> 18.78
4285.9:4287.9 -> 19.02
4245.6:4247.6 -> 17.95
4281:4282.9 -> 19.67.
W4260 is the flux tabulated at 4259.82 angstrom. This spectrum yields 20.3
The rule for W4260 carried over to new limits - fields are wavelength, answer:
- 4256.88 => 19.9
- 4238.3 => 19.34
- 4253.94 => 19.13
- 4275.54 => 18.53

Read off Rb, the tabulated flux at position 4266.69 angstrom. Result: 19.61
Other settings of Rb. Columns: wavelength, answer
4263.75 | 19.94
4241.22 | 19.11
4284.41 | 19.22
